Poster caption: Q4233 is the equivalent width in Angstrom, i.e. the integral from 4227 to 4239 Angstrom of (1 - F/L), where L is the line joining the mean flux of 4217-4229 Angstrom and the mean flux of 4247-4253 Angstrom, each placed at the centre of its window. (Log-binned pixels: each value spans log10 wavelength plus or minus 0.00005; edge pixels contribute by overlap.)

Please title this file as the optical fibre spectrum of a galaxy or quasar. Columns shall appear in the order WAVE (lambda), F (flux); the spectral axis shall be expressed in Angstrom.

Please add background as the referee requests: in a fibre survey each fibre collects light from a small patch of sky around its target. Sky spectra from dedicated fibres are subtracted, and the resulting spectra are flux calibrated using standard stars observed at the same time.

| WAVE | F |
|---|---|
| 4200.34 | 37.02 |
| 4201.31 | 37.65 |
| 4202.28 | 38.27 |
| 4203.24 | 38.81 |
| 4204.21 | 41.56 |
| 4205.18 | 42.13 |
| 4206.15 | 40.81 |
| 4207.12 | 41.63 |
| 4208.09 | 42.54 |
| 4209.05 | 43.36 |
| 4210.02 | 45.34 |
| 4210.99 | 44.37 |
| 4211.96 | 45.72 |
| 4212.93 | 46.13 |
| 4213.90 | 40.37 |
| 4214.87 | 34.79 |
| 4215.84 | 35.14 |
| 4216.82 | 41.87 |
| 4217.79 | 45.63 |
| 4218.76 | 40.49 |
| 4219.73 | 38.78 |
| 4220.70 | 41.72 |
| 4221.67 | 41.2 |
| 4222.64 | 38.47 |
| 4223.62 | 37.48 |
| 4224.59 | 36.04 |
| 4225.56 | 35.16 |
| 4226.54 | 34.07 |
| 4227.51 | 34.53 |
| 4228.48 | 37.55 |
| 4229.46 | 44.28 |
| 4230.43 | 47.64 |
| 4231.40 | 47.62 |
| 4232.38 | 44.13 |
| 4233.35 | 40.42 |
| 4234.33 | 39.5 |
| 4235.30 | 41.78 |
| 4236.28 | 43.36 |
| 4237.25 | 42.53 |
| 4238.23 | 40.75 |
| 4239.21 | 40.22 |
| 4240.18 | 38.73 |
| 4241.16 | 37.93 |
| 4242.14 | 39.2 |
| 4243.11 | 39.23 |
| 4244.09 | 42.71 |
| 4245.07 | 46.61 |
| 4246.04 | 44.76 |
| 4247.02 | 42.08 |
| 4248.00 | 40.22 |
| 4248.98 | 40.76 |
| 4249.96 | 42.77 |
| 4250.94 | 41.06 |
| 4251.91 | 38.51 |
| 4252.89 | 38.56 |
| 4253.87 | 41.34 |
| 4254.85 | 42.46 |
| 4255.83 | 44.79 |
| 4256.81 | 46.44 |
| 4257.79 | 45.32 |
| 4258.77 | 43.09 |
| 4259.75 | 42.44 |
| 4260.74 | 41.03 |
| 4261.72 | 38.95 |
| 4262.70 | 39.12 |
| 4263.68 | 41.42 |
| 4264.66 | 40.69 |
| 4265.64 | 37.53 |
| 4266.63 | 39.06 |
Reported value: -0.8 Angstrom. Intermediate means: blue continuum 38.5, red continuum 40.6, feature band 42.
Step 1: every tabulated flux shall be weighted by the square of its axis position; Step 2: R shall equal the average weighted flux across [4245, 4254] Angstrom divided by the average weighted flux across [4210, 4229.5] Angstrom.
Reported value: 1.1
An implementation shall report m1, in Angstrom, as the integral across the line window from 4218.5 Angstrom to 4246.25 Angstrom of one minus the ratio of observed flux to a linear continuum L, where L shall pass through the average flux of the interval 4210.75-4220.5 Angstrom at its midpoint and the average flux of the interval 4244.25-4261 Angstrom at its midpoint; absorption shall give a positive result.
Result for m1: 0.85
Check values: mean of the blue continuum 41.3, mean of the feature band 40.6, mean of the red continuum 42.5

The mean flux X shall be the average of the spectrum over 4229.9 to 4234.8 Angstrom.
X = 43.9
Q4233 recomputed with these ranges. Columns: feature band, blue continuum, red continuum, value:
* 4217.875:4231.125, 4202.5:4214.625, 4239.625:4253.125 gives 0.8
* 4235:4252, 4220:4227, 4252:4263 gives -0.5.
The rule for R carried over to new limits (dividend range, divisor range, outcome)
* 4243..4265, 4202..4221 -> 1.03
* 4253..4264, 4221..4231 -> 1.11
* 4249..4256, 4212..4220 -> 1.03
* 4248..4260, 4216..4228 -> 1.11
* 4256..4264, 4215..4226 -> 1.10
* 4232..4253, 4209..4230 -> 1.04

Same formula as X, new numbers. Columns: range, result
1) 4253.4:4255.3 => 41.9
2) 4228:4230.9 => 43.1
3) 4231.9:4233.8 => 42.4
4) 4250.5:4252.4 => 39.9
